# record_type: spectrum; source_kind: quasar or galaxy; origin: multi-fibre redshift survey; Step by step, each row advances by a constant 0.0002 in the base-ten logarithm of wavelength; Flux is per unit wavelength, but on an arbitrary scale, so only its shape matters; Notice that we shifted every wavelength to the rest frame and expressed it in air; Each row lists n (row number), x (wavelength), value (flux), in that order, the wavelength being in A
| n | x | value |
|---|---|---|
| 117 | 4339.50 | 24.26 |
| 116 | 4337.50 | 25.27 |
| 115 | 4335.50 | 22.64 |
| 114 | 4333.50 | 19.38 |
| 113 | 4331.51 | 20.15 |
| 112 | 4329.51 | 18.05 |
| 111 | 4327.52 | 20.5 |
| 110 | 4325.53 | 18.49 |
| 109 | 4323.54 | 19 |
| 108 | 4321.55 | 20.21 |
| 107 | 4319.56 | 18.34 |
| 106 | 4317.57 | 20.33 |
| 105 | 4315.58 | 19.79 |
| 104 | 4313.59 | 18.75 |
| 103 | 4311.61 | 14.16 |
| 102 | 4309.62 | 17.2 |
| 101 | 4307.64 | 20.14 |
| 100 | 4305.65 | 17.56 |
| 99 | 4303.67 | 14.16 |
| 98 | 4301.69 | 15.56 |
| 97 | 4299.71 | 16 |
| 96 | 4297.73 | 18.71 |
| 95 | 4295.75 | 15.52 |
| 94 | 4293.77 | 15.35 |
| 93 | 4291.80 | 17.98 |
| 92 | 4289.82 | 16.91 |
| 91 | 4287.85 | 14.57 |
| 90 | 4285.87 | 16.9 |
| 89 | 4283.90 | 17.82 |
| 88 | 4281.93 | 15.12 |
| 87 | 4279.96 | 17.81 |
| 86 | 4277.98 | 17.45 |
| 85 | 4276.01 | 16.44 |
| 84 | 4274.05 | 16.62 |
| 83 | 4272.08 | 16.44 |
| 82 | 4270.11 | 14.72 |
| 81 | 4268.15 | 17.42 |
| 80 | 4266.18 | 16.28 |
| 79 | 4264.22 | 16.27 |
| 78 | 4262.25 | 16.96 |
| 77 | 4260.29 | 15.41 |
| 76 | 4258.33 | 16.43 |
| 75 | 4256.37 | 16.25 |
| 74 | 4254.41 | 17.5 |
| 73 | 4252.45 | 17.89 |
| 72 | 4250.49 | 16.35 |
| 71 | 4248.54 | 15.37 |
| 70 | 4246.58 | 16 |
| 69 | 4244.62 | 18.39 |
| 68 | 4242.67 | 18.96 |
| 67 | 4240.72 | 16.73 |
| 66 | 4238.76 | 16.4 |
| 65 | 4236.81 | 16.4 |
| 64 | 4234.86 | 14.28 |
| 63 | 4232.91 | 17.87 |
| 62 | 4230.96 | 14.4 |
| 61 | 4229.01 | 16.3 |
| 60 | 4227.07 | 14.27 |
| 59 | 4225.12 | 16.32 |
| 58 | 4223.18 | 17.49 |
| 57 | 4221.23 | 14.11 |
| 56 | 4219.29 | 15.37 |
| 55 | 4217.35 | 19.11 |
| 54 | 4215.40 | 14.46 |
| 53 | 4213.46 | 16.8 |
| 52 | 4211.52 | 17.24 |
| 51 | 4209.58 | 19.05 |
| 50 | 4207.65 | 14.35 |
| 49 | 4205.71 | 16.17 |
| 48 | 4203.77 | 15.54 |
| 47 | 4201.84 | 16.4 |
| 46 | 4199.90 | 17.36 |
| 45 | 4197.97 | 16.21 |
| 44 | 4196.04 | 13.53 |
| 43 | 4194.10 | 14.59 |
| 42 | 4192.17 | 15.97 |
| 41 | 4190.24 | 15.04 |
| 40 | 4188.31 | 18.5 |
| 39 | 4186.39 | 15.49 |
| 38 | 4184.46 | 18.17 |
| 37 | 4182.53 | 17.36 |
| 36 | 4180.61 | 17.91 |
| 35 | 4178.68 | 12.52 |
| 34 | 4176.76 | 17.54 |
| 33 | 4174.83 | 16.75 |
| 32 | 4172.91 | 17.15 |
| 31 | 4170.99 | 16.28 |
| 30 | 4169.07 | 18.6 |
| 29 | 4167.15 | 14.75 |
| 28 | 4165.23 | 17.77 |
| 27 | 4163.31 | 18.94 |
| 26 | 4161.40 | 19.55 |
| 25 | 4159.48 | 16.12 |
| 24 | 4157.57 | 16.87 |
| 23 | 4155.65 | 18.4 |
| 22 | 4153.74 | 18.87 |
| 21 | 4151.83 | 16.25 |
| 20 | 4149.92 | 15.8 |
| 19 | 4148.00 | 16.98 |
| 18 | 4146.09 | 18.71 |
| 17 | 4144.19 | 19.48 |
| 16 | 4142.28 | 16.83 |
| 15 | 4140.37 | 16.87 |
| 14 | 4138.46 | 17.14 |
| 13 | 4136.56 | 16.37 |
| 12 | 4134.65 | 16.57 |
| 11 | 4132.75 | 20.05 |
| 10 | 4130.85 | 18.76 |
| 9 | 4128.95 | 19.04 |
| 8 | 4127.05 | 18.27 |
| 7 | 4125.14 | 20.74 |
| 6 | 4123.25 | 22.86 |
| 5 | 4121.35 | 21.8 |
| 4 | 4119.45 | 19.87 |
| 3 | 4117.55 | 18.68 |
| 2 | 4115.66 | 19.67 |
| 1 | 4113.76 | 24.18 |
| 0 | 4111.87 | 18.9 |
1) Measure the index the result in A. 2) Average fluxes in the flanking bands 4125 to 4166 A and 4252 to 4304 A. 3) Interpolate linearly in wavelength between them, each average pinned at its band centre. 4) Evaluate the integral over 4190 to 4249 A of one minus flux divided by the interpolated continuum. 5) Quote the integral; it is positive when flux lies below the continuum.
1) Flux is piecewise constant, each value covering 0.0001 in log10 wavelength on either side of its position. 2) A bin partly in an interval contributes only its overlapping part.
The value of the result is 3.18 A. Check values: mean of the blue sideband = 17.9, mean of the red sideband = 16.5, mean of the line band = 16.2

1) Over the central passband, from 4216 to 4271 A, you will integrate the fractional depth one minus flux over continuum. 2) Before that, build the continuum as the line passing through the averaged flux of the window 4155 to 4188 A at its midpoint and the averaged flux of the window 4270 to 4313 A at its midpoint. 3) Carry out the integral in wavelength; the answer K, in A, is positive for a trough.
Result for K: 1.2 A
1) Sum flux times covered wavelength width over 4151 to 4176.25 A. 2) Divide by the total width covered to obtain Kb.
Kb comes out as 17.4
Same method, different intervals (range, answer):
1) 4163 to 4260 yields 16.4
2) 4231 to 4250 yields 16.6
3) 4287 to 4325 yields 17.4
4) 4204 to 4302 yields 16.5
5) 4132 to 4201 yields 17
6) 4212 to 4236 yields 15.9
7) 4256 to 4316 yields 16.6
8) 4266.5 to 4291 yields 16.5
